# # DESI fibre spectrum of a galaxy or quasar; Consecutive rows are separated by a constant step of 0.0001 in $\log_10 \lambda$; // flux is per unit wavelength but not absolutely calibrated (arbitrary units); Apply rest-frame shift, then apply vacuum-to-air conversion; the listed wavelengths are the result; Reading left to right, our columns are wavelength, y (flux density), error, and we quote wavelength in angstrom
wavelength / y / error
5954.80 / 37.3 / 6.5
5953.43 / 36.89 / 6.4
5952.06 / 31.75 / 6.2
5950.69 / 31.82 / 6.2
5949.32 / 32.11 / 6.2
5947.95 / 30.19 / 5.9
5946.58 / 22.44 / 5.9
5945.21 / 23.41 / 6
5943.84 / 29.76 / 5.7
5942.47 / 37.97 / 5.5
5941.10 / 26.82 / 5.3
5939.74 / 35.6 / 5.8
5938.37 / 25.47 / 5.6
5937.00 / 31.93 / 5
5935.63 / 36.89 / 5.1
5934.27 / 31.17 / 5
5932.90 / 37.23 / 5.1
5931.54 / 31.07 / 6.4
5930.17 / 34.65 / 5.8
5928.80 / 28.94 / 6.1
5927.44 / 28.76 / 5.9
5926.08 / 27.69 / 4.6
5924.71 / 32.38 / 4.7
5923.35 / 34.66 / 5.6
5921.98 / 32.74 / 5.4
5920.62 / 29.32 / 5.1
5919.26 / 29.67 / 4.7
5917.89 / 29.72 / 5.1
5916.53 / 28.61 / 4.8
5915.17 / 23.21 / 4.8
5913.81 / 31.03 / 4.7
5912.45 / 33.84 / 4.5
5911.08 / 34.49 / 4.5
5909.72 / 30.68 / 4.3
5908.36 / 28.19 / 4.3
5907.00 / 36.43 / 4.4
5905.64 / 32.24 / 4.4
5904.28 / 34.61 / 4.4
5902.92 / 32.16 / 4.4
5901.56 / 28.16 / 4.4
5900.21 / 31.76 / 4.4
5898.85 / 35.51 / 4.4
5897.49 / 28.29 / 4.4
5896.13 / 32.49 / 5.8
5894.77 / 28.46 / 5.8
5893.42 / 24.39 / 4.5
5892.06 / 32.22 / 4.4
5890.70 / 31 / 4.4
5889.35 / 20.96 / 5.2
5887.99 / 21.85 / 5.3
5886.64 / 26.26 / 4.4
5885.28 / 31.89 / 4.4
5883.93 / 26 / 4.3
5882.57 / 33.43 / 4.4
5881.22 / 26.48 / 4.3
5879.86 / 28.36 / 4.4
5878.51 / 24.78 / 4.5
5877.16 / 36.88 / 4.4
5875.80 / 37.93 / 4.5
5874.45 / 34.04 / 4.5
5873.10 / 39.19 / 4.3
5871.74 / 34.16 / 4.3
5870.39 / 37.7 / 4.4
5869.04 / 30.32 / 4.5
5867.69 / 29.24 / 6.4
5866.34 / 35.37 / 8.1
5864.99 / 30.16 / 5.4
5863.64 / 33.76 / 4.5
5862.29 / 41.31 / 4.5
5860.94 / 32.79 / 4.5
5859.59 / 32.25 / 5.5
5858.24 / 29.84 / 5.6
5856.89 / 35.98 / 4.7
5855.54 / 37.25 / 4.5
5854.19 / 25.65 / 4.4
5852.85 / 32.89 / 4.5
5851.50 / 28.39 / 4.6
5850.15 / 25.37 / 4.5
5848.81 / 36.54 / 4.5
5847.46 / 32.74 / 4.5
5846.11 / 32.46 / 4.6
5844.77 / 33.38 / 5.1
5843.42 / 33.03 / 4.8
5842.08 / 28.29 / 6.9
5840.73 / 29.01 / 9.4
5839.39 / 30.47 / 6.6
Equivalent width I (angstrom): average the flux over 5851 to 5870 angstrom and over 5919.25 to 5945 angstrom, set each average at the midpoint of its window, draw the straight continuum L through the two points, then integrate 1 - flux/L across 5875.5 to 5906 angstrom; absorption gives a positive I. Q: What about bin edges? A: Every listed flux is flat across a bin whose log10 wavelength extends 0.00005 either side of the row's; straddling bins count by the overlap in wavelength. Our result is 2.4 angstrom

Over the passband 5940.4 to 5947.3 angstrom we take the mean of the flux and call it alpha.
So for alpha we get 28.1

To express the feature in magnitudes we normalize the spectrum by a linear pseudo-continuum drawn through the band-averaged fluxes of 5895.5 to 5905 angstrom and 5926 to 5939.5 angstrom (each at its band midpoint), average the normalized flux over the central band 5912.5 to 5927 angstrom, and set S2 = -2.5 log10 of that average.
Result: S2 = 0.06 mag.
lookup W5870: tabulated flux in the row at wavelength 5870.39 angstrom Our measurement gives 37.7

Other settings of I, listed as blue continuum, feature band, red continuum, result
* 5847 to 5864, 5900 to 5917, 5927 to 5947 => 0.2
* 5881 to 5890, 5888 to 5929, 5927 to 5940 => -1.4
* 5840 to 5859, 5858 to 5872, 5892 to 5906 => -1.0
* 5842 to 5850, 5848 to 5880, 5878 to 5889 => -3.3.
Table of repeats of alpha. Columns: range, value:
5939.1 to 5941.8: 31.2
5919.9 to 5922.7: 31.1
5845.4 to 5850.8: 31.9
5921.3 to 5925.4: 33.2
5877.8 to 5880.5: 26.8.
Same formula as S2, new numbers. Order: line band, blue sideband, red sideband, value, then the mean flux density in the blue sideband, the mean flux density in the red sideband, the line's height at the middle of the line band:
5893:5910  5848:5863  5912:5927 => -0.01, 32.6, 30.2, 30.9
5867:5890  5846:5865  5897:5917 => 0.05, 32.6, 31.3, 32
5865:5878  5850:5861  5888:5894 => -0.19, 31.3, 26.6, 29.2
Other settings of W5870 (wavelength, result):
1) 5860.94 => 32.79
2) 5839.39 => 30.47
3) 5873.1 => 39.19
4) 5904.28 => 34.61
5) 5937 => 31.93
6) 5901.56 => 28.16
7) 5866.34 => 35.37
